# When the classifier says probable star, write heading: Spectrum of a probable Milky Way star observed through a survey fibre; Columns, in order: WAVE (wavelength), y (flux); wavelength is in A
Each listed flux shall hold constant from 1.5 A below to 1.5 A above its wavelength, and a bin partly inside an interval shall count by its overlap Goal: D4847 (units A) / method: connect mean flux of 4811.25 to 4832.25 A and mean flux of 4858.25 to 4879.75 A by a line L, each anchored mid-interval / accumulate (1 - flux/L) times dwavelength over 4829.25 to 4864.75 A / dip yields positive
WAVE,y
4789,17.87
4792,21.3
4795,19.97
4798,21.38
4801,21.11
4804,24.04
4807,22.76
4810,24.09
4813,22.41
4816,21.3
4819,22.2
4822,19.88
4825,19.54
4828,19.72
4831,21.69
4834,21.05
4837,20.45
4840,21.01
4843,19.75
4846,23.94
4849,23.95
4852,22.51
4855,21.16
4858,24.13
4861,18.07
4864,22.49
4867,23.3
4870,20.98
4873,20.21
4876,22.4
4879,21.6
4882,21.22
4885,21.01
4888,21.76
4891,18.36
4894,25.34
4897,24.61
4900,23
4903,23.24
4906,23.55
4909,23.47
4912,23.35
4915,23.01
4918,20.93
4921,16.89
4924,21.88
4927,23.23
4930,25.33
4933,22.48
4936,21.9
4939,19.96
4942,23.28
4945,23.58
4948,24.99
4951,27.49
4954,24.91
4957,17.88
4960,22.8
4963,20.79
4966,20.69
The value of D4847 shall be -0.70 A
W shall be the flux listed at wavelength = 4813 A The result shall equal 22.41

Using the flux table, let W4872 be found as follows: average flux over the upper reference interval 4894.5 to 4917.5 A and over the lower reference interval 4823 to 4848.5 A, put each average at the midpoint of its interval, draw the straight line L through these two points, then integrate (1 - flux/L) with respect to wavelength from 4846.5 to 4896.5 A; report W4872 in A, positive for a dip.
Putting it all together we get 0.8 A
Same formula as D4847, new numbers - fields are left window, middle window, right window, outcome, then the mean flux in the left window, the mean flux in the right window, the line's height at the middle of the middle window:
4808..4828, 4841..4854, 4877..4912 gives -0.3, 21.5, 22.5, 21.9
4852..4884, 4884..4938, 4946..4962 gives 0.4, 21.6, 23.5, 22.6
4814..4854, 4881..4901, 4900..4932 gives 0.0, 21.3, 22.5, 22.1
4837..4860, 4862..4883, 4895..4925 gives 0.6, 22.1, 22.5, 22.3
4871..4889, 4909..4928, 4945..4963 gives 0.6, 21.3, 23.4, 22.4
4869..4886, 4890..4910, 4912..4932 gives -1.4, 21.3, 22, 21.6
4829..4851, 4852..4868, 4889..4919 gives 0.1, 21.7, 22.9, 22.1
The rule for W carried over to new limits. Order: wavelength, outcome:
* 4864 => 22.49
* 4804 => 24.04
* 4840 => 21.01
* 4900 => 23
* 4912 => 23.35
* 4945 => 23.58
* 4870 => 20.98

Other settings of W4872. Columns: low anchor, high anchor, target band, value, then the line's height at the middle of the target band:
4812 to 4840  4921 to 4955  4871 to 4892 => 1.0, 22.1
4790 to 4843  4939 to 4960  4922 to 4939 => 0.4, 23.1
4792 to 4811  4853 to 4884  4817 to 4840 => 1.3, 21.9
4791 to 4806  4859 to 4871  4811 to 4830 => 0.5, 21.5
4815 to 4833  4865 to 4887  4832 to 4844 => 0.2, 20.9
